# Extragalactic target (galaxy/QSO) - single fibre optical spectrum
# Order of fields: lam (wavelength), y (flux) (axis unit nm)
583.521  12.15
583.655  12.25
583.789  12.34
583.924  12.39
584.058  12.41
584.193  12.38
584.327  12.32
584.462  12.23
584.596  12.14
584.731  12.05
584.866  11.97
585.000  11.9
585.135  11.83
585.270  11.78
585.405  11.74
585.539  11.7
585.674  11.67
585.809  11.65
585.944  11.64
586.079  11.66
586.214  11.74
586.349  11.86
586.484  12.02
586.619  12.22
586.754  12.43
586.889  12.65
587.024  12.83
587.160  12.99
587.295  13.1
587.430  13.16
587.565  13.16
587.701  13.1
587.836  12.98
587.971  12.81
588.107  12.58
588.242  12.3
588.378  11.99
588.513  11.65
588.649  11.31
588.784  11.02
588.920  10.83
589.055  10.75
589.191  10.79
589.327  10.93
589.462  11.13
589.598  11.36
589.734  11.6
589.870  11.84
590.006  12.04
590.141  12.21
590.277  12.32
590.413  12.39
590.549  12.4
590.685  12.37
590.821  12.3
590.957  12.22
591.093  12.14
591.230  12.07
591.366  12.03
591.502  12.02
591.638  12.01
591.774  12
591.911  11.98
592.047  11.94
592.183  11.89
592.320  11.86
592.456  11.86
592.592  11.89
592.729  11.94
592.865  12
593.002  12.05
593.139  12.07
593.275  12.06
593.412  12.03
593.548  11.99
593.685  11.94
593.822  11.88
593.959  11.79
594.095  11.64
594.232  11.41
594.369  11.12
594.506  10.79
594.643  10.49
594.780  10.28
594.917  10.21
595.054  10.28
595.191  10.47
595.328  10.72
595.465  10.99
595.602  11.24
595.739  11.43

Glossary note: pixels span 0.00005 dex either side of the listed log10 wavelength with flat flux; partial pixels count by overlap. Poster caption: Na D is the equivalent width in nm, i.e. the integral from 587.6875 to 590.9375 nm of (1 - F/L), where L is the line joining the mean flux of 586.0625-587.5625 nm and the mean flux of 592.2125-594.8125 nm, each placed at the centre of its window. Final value 0.084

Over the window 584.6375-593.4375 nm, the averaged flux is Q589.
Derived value 12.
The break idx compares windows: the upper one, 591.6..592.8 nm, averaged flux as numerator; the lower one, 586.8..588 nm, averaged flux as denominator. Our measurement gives 0.92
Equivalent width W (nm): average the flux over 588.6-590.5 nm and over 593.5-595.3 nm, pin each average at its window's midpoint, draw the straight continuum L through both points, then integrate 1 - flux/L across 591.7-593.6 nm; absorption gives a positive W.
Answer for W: -0.126 nm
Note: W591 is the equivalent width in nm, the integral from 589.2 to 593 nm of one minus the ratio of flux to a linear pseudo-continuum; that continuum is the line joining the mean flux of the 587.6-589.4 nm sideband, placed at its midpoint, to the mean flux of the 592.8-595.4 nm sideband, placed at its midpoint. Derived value -0.12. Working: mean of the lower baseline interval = 11.8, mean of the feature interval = 11.9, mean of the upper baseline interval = 11.3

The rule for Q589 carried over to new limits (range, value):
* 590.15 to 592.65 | 12.1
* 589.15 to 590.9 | 11.8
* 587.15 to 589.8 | 12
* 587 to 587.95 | 13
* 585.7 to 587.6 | 12.3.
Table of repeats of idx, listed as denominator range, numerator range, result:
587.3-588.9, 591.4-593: 0.97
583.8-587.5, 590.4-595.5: 0.96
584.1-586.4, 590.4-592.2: 1.02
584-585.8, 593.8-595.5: 0.91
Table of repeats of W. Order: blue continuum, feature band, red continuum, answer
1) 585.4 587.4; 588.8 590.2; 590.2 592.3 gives 0.09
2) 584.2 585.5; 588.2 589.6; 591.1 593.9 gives 0.09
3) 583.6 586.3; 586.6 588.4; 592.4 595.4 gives -0.14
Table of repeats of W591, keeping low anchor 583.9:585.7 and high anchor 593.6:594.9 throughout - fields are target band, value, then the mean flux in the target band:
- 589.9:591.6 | -0.10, 12.2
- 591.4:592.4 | -0.05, 12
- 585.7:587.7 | -0.08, 12.4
